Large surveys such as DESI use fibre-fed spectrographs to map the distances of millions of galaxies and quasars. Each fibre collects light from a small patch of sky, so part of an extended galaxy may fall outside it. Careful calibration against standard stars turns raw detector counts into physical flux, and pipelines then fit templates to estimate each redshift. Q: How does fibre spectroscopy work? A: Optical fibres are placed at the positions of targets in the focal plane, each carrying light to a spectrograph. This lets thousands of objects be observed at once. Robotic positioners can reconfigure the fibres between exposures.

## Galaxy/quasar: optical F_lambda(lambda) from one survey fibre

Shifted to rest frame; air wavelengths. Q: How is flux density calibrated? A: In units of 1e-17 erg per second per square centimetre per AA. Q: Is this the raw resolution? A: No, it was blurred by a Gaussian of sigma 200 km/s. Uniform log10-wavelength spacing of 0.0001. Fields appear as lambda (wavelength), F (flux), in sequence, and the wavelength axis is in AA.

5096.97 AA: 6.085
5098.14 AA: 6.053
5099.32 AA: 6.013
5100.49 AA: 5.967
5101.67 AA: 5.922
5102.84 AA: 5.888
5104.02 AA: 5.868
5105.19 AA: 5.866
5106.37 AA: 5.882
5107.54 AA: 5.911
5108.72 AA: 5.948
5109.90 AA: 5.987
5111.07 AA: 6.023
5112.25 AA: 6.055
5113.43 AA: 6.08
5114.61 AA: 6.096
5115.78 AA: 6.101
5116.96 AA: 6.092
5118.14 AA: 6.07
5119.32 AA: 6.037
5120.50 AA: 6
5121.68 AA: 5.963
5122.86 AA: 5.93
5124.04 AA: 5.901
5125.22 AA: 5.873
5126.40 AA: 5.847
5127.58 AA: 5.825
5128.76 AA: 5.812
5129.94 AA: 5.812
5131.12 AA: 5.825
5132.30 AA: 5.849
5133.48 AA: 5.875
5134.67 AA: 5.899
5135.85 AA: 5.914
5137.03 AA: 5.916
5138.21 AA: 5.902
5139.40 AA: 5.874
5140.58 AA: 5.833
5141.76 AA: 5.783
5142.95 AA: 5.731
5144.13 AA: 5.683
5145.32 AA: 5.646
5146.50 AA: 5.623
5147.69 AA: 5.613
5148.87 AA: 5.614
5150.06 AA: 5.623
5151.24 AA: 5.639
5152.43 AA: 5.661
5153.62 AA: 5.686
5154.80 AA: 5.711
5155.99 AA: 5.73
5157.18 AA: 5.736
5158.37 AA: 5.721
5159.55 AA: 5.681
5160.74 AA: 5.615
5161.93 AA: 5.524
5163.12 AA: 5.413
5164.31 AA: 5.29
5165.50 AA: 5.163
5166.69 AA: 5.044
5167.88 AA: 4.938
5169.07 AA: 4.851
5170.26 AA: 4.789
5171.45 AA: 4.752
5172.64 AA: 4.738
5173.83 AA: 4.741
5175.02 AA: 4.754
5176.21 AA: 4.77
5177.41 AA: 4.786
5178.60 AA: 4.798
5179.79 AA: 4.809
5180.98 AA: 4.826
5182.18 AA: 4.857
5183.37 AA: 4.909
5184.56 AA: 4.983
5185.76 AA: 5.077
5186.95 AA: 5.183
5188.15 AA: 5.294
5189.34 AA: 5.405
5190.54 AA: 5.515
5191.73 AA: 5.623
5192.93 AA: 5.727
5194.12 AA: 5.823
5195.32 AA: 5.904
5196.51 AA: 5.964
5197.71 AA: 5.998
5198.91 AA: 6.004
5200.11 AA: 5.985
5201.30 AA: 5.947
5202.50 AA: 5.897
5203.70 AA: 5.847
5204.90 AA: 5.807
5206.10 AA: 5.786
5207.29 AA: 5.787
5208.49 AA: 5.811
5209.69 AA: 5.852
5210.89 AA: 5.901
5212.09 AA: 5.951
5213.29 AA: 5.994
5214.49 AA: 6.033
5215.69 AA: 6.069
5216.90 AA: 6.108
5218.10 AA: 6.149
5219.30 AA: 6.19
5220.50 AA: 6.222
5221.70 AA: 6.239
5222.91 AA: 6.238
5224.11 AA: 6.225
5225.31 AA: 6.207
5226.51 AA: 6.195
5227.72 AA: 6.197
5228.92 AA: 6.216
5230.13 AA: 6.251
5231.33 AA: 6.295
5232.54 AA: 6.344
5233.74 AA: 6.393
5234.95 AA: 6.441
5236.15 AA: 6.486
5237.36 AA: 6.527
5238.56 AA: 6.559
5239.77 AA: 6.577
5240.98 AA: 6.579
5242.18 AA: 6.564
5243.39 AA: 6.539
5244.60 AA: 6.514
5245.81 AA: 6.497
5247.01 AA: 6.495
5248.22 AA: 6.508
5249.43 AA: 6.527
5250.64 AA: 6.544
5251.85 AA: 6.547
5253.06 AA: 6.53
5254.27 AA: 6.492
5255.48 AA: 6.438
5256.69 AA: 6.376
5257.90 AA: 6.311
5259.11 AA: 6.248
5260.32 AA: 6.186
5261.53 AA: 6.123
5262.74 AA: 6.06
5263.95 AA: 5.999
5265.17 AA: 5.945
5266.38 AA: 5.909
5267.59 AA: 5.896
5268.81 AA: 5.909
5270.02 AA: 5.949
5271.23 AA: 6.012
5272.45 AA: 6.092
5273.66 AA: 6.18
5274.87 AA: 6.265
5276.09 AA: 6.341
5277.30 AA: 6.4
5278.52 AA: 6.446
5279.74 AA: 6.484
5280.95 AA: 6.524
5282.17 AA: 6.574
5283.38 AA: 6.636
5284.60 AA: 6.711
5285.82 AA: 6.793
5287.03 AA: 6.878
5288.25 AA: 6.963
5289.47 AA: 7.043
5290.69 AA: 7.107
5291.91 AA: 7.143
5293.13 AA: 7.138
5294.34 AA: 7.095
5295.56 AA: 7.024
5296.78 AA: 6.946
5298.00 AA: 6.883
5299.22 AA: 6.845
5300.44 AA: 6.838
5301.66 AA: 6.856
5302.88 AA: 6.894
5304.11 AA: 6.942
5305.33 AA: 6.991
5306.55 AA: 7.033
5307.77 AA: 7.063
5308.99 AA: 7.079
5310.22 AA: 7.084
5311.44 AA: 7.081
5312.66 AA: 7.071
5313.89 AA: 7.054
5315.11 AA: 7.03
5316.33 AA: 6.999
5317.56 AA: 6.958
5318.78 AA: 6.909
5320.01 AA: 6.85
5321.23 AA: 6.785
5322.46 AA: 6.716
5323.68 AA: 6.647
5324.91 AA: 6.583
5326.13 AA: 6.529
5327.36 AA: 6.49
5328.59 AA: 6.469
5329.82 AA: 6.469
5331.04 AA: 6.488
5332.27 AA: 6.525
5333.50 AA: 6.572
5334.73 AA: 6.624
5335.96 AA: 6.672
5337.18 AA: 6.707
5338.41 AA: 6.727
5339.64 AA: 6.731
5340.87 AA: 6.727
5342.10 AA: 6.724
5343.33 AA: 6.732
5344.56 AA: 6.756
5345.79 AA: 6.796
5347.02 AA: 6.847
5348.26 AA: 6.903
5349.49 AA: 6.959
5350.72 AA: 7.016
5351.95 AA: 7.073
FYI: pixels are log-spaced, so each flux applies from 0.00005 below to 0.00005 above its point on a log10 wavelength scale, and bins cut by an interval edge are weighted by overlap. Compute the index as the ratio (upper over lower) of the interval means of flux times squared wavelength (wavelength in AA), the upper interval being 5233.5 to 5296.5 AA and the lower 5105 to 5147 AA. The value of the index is 1.2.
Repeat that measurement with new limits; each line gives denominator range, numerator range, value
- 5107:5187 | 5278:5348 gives 1.31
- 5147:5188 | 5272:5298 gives 1.35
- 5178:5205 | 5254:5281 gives 1.16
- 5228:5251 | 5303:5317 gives 1.12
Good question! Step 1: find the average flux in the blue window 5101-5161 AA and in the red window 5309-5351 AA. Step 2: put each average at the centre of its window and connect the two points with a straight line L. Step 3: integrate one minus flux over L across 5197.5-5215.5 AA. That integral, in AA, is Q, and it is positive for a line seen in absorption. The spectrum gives 0.8 AA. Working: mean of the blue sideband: 5.85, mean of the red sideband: 6.77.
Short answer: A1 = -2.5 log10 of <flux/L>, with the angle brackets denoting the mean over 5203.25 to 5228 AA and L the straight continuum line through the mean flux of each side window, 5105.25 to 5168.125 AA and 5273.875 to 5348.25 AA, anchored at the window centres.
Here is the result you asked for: 0.03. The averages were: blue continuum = 5.78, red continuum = 6.79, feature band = 6.04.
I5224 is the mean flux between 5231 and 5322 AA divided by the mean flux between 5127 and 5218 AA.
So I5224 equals 1.19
